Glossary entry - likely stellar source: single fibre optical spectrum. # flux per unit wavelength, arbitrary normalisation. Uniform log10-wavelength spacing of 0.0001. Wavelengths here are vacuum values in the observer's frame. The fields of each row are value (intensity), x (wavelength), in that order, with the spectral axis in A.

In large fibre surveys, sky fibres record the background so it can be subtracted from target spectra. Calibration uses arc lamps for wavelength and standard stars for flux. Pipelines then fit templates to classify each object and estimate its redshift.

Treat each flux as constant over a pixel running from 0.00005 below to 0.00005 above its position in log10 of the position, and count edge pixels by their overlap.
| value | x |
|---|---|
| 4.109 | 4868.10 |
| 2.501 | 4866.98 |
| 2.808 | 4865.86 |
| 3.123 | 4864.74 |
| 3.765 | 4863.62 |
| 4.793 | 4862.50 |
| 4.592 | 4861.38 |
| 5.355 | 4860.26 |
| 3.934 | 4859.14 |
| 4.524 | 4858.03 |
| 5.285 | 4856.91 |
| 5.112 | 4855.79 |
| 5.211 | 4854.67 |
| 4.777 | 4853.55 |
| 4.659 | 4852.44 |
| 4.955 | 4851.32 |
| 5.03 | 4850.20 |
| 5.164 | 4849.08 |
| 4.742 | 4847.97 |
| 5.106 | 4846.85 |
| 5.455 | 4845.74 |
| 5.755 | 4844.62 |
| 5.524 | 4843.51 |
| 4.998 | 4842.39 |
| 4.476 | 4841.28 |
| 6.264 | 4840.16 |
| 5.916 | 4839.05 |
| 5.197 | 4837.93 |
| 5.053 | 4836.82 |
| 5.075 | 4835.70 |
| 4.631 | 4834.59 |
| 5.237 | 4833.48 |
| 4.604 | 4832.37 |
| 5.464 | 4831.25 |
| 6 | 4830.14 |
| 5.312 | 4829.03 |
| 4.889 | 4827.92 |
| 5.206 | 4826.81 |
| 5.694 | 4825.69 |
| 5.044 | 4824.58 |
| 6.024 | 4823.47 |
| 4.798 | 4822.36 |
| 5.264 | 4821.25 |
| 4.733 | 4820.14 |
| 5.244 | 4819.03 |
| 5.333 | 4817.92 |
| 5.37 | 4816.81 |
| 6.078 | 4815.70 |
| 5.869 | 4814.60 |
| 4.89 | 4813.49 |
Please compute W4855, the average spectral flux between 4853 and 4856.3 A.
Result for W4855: 5.03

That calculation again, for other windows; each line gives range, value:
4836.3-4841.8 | 5.39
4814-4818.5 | 5.66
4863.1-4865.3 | 3.44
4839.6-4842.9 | 5.26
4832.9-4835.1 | 4.95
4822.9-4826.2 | 5.59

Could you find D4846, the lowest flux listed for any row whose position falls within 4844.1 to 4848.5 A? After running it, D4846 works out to 4.742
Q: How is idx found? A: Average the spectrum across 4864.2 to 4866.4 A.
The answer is 2.97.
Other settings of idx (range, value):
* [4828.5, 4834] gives 5.32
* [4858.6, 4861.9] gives 4.63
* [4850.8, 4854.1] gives 4.8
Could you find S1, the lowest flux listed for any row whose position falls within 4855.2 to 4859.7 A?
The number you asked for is 3.934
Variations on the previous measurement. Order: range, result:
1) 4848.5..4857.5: 4.659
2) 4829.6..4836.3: 4.604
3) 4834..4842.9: 4.476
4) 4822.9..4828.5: 4.889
